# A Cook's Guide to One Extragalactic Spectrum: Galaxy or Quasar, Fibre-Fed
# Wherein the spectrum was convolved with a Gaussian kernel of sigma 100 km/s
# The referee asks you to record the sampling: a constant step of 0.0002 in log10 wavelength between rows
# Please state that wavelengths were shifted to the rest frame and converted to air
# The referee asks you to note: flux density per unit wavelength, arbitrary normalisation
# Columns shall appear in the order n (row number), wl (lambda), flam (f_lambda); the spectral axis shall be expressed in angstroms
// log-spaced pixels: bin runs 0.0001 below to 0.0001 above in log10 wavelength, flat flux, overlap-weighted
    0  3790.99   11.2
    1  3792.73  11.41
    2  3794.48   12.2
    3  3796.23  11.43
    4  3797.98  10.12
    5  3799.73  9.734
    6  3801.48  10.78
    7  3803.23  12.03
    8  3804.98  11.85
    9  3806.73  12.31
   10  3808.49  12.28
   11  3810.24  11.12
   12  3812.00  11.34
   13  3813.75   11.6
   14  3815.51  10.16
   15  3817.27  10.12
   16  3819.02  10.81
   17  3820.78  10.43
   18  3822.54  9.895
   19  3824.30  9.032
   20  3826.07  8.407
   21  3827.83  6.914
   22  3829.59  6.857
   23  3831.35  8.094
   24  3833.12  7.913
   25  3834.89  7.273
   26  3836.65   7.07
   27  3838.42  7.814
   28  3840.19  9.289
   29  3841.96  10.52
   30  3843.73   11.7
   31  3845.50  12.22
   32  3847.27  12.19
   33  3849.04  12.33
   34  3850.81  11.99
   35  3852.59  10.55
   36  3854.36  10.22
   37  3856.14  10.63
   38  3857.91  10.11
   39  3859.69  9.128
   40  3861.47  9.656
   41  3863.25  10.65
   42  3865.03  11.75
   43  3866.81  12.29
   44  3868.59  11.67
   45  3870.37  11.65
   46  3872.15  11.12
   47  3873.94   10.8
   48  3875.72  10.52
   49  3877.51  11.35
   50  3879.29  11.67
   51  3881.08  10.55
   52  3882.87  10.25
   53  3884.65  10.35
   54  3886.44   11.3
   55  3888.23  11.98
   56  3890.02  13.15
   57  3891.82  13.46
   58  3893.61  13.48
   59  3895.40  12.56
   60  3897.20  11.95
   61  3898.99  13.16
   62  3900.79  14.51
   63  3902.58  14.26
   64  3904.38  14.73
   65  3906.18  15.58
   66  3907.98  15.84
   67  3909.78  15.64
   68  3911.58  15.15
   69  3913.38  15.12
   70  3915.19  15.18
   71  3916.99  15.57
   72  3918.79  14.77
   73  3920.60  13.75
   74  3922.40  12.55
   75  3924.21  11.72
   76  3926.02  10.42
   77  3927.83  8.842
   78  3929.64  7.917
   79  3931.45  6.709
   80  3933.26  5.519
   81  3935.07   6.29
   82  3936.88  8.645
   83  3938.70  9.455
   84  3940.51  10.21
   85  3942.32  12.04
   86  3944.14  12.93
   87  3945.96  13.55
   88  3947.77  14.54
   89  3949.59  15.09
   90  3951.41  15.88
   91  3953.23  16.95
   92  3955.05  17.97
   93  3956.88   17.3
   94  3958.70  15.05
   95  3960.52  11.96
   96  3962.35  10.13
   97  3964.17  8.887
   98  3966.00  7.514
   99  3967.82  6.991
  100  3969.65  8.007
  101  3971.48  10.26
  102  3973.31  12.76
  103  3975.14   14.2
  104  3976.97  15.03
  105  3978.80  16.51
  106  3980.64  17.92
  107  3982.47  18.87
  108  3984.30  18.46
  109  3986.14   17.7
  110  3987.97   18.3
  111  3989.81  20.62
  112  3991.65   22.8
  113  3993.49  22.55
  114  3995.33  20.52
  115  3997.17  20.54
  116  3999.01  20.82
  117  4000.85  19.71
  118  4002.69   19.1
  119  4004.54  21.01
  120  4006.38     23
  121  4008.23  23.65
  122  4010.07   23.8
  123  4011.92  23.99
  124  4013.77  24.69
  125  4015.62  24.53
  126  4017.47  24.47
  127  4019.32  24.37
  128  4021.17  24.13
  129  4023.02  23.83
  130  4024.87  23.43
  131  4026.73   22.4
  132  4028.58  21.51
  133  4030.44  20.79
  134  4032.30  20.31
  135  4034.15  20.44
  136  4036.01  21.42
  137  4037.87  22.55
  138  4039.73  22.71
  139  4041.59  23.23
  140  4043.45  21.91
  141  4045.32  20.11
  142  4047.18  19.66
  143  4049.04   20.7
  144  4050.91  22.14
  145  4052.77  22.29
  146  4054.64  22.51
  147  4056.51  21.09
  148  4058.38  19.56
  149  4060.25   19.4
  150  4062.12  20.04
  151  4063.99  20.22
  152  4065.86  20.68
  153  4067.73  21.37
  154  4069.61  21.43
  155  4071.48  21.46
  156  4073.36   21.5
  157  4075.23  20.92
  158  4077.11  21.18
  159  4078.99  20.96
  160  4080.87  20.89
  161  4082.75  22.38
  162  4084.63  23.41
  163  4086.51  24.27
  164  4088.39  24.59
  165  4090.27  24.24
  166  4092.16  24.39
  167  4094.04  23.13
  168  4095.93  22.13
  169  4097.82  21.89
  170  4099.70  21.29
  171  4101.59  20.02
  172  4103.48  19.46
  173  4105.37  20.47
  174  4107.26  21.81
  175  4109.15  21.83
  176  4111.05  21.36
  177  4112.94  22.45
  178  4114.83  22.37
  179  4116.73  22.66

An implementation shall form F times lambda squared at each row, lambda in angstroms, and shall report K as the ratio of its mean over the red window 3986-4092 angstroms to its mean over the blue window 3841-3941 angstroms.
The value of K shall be 2.0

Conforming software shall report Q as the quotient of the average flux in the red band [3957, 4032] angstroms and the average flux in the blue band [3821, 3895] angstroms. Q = 1.8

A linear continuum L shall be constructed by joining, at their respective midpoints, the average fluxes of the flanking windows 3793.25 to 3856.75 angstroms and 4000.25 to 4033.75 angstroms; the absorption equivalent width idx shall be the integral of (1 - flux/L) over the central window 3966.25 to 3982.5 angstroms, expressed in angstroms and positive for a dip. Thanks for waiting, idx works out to 5.8 angstroms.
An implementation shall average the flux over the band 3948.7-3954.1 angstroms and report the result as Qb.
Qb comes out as 16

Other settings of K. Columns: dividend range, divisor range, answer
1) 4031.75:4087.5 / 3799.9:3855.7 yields 2.37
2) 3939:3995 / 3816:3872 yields 1.57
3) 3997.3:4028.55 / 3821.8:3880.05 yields 2.45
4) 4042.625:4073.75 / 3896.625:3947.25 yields 1.83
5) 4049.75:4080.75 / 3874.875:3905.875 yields 1.85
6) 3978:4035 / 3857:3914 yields 1.85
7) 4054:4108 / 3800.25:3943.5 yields 2.15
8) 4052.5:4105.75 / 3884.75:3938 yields 1.91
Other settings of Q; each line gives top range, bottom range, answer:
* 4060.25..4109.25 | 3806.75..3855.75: 2.18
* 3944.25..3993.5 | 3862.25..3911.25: 1.19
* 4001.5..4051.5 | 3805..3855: 2.22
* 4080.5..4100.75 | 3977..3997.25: 1.19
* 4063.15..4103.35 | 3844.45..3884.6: 1.99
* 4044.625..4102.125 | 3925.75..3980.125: 1.86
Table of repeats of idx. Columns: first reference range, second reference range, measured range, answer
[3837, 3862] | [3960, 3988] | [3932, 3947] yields 3.24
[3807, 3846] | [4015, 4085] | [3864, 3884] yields 1.53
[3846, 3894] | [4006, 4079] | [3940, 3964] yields 3.41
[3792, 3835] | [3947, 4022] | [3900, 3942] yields 7.84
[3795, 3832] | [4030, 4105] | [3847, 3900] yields 6.26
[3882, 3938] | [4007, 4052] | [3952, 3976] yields 6.55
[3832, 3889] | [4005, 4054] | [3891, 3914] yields -1.19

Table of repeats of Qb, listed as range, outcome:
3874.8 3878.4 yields 10.9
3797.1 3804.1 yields 10.7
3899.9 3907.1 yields 14.8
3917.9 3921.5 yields 14.2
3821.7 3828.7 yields 8.55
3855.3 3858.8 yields 10.4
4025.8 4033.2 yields 21.2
